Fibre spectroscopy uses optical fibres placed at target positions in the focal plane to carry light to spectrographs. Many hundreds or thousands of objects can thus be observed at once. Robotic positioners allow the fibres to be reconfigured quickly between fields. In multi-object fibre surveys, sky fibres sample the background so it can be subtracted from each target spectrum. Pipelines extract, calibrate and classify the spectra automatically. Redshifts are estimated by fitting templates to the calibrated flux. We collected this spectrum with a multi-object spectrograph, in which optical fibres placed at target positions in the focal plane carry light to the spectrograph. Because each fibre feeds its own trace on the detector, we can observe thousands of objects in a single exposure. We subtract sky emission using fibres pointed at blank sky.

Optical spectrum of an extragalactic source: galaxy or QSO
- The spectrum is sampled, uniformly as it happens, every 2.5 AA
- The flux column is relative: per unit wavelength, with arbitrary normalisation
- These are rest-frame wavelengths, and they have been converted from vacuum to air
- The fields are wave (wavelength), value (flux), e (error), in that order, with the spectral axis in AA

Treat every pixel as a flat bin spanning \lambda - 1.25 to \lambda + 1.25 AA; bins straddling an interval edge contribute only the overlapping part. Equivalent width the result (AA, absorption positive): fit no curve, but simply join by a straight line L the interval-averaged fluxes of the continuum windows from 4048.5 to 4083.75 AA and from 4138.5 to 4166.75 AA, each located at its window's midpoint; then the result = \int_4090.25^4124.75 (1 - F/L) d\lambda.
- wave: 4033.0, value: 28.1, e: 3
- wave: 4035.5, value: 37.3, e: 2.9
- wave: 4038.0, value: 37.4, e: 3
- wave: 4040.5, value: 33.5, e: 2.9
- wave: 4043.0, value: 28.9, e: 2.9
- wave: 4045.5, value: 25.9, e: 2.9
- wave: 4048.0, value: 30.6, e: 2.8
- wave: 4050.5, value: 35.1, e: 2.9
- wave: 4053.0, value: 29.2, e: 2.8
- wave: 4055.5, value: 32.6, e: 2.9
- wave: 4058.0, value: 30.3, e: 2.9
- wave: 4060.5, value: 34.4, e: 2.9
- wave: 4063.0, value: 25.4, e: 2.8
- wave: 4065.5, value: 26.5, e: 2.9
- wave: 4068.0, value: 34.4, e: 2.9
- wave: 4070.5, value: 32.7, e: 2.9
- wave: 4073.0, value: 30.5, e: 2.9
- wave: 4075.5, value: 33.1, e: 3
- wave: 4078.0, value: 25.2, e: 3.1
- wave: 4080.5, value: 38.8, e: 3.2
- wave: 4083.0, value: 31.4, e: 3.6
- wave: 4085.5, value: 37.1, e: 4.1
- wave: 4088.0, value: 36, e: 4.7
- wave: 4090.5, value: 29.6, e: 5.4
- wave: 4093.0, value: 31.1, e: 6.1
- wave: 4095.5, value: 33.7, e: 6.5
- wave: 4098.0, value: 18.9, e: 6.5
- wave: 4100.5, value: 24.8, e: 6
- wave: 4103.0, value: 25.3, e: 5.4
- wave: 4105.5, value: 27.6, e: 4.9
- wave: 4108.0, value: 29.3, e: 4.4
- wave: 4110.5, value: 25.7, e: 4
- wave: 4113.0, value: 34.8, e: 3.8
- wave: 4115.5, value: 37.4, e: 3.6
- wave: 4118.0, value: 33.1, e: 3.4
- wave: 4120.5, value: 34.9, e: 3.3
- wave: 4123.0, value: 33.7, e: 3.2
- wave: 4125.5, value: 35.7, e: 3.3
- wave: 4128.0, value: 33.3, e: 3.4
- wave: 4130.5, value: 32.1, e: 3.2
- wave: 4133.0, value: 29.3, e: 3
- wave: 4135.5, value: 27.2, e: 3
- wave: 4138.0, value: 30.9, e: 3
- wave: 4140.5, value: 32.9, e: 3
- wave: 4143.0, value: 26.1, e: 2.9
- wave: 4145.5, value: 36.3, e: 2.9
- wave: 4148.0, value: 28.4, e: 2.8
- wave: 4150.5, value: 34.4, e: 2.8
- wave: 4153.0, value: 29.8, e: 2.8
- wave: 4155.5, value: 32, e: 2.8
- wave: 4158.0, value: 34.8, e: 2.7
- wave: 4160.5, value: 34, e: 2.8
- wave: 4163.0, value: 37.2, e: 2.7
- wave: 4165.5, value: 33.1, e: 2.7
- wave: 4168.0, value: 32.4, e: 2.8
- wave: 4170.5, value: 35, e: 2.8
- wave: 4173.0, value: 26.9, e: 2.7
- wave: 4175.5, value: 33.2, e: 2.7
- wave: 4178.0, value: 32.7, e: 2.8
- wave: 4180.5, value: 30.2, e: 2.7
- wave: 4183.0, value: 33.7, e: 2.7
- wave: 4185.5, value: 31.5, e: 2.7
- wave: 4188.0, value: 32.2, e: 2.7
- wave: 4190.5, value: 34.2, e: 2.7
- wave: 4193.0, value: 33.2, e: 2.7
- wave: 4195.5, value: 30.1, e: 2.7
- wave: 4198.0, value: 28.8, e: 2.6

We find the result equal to 2.0 AA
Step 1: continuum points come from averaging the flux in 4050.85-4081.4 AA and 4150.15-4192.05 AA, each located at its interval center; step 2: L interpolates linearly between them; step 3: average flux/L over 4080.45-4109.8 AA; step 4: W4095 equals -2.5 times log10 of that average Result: 0.06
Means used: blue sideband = 31.1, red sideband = 32.8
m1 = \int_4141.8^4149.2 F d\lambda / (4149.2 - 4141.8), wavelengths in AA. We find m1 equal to 30.3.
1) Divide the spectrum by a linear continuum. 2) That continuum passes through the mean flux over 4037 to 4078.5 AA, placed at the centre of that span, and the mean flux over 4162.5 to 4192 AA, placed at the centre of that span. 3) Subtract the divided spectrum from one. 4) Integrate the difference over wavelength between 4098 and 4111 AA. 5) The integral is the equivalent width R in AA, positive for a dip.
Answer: 2.4 AA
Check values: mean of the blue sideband 31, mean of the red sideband 32.6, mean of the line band 25.9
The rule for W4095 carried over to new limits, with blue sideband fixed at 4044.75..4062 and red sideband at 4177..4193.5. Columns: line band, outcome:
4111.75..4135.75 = -0.050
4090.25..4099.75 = 0.132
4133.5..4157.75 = 0.038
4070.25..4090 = -0.051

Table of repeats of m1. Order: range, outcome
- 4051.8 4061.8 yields 31.6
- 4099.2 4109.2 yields 26.7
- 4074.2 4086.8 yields 33.1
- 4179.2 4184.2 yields 31.9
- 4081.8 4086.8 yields 34.3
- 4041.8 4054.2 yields 29.9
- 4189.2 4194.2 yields 33.7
